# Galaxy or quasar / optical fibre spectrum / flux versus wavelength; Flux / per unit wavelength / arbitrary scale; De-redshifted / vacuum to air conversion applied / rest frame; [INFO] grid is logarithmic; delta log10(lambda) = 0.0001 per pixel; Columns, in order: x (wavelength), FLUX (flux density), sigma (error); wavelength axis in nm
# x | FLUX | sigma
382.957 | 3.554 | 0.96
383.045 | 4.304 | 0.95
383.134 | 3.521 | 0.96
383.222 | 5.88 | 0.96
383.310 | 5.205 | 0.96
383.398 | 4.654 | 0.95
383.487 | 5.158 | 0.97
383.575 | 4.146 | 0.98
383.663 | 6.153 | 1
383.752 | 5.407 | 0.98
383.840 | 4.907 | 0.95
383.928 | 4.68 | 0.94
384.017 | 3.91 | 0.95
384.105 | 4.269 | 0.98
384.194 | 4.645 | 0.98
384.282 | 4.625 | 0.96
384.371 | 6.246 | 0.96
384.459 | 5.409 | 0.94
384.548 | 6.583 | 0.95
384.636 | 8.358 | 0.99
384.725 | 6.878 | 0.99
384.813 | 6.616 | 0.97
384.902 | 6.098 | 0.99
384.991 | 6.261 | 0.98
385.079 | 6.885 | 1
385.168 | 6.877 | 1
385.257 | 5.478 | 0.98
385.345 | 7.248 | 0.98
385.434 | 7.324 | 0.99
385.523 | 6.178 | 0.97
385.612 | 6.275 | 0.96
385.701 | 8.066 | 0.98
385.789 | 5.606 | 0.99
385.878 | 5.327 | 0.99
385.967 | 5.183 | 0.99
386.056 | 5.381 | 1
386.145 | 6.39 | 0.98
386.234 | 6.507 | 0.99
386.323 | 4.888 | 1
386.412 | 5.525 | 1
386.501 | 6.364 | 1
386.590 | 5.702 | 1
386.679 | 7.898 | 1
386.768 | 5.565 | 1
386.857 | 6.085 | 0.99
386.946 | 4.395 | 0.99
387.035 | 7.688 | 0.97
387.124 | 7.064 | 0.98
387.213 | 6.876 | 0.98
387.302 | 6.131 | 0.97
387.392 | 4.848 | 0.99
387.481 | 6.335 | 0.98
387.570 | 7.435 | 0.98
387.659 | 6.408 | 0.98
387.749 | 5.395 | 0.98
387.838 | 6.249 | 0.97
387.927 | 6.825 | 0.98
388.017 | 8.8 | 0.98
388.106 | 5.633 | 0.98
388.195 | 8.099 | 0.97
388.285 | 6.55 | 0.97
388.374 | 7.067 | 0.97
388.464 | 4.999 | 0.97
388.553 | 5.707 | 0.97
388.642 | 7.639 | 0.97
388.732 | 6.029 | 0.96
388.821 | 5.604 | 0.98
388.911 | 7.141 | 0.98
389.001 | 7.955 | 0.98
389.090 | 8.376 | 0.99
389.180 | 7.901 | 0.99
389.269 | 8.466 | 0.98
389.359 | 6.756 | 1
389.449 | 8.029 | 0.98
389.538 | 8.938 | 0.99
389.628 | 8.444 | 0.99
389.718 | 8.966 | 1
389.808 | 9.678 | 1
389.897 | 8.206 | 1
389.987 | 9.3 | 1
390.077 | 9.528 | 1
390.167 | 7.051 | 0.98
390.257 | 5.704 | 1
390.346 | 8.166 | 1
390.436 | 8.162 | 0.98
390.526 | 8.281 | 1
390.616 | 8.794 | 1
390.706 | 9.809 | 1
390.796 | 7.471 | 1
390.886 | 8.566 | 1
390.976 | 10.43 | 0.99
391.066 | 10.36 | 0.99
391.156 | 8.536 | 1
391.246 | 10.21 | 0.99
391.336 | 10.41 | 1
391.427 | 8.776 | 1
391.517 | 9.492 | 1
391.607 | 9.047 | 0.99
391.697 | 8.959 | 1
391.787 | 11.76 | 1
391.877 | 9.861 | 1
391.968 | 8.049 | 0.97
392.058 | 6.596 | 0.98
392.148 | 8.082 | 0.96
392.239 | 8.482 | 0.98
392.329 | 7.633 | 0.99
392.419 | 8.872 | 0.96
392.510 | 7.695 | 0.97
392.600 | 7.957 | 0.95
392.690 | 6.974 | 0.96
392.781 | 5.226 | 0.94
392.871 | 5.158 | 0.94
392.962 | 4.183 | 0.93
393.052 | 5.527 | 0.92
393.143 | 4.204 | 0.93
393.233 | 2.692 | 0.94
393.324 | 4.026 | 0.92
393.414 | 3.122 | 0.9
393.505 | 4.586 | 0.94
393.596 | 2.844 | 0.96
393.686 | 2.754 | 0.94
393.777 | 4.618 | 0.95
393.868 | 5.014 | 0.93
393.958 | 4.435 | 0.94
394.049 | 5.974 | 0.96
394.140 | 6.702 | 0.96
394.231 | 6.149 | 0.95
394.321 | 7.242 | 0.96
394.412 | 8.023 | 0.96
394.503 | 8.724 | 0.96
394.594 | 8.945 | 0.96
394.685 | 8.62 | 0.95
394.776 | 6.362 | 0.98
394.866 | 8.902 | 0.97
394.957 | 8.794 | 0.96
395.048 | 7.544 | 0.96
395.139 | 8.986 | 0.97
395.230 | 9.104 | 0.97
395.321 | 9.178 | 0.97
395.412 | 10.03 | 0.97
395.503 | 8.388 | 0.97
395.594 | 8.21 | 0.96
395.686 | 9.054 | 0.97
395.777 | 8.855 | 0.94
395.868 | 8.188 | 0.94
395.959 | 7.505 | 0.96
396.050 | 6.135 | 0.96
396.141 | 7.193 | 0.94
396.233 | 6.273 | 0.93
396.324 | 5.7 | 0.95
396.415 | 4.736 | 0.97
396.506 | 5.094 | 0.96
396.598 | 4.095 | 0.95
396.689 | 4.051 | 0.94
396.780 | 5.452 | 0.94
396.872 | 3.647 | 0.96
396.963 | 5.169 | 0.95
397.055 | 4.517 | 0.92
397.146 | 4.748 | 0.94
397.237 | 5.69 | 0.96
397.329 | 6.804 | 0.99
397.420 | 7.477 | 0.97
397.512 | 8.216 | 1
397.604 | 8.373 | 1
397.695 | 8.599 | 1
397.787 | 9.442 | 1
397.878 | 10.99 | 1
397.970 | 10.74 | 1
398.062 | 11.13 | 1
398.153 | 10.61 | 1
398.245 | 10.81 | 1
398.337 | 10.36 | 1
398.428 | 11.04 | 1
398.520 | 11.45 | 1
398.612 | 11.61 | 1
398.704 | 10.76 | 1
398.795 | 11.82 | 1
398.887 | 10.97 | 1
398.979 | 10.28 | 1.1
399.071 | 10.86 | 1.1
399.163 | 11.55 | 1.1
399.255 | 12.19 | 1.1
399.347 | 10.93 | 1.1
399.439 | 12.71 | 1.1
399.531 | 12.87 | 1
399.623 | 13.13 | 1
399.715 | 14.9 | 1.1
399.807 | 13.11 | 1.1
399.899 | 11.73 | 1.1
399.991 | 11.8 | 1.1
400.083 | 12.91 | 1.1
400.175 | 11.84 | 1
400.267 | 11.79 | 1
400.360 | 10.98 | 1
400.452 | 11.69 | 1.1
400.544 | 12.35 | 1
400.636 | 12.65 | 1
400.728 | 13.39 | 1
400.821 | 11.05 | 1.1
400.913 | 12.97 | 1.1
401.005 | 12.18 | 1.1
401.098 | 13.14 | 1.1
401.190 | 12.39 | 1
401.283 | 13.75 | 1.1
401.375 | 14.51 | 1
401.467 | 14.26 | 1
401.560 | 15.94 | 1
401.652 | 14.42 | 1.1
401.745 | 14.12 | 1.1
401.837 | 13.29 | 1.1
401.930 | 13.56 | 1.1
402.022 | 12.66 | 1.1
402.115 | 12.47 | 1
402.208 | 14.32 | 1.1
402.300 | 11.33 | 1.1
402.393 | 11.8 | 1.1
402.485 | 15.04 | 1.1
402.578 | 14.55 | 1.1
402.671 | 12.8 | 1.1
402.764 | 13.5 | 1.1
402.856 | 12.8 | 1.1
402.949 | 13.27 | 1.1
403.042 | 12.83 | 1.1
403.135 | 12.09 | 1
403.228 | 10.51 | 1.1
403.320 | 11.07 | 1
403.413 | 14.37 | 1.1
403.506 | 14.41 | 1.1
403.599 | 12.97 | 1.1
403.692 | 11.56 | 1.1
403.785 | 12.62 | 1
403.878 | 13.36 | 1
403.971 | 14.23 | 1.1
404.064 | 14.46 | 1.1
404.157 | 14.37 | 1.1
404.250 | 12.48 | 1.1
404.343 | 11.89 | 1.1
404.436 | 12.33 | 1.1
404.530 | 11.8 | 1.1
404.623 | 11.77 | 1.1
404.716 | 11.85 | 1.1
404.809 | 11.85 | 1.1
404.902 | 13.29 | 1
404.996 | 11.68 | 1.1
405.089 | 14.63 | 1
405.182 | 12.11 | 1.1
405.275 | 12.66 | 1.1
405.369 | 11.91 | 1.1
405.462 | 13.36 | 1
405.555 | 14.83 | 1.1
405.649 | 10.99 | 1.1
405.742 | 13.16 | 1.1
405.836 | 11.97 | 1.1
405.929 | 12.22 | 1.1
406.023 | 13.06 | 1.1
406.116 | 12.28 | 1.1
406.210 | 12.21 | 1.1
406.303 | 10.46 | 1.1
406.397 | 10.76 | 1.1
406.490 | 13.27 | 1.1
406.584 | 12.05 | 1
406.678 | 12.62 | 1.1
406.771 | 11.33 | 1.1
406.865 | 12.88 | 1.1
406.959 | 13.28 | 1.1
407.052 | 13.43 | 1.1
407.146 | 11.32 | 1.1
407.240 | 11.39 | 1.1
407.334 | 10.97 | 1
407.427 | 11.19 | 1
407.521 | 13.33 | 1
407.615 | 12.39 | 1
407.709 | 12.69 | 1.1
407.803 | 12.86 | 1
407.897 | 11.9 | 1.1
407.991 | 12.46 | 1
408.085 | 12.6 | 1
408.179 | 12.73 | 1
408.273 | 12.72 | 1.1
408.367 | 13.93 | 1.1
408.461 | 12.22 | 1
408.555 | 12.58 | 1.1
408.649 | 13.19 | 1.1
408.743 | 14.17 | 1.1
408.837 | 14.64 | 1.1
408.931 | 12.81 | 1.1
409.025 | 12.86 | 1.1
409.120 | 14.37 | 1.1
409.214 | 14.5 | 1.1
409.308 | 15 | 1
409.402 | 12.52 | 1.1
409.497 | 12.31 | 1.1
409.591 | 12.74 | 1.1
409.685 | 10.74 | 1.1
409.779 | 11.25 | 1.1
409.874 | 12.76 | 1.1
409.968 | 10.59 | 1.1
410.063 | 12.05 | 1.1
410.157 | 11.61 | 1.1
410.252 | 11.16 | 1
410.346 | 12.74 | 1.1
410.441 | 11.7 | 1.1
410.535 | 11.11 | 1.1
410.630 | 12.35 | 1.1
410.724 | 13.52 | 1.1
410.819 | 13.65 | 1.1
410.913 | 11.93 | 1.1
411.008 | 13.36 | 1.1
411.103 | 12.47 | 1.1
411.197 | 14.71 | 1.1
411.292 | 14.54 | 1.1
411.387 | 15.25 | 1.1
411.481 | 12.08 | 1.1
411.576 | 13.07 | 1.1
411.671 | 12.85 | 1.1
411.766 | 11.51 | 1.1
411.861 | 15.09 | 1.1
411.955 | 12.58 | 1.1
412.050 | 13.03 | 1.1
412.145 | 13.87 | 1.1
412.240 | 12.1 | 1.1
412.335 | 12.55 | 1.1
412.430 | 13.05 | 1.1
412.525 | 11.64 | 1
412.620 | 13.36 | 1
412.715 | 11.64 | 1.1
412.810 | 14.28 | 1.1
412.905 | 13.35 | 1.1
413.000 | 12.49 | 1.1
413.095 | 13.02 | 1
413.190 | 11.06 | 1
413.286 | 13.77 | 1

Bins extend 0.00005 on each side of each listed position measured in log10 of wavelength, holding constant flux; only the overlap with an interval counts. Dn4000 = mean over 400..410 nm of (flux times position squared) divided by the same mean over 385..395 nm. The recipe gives 1.9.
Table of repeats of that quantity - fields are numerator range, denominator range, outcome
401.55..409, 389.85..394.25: 1.89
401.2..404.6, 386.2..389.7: 2.11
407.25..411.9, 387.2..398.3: 1.89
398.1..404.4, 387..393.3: 1.76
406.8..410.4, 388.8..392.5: 1.61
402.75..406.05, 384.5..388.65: 2.17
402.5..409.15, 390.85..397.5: 1.92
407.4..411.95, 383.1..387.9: 2.44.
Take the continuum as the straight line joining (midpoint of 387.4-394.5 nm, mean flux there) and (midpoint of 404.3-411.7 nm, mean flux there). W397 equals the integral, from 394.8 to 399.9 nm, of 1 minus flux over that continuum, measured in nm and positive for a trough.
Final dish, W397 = 0.22 nm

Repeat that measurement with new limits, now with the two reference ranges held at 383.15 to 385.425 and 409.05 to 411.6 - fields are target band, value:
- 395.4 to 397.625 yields 0.62 nm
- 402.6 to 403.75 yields -0.20 nm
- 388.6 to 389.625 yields -0.08 nm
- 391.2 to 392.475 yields -0.21 nm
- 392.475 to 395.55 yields 0.71 nm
